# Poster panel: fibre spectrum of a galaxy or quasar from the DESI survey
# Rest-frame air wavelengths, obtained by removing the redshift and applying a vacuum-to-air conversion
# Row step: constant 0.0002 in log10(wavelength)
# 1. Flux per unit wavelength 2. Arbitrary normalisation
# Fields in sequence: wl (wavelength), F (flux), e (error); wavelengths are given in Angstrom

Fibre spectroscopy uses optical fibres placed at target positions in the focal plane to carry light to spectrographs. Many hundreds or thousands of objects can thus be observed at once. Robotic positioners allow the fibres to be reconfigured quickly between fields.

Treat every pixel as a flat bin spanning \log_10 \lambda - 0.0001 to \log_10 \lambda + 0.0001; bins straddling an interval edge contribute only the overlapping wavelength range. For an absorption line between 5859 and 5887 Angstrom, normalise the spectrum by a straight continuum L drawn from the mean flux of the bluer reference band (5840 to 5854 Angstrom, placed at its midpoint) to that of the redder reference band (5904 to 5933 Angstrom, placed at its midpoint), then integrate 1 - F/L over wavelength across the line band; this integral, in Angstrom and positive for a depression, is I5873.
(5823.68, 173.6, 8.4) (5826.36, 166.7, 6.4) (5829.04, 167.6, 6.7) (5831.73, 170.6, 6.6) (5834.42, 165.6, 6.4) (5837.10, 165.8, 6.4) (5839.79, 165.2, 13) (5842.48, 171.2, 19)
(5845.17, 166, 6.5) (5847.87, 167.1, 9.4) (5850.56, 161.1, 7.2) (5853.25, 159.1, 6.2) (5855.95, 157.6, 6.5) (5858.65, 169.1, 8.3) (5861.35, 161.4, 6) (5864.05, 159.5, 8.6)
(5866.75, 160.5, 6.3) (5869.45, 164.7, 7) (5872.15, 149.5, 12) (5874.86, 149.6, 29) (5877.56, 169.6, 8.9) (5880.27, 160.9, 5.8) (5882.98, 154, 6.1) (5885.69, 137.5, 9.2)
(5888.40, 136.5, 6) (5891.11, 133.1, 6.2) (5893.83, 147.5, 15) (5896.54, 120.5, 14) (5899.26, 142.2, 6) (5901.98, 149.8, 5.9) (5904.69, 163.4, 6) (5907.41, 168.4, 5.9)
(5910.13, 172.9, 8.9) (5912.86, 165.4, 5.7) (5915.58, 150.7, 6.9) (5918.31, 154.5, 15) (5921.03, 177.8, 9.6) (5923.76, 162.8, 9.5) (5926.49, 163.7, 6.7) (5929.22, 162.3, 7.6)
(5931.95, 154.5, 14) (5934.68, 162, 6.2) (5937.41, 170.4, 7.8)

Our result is 1.3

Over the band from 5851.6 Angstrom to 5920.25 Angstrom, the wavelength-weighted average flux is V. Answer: 155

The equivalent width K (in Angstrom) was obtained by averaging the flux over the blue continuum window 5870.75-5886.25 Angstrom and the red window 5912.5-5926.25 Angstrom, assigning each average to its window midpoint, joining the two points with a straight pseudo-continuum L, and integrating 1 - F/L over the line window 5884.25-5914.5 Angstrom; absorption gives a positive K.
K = 1.83 Angstrom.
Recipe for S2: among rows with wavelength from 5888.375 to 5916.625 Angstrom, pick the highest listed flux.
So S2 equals 172.9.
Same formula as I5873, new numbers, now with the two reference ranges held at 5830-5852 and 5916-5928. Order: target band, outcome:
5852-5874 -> 0.8 Angstrom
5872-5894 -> 2.2 Angstrom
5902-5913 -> -0.1 Angstrom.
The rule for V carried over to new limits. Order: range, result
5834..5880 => 162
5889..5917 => 151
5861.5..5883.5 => 159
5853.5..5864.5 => 162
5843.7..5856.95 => 162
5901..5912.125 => 164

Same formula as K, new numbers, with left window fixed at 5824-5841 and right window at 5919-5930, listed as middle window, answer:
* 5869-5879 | 0.54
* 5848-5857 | 0.36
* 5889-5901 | 2.18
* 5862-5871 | 0.30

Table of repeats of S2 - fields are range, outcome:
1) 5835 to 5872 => 171.2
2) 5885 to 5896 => 147.5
